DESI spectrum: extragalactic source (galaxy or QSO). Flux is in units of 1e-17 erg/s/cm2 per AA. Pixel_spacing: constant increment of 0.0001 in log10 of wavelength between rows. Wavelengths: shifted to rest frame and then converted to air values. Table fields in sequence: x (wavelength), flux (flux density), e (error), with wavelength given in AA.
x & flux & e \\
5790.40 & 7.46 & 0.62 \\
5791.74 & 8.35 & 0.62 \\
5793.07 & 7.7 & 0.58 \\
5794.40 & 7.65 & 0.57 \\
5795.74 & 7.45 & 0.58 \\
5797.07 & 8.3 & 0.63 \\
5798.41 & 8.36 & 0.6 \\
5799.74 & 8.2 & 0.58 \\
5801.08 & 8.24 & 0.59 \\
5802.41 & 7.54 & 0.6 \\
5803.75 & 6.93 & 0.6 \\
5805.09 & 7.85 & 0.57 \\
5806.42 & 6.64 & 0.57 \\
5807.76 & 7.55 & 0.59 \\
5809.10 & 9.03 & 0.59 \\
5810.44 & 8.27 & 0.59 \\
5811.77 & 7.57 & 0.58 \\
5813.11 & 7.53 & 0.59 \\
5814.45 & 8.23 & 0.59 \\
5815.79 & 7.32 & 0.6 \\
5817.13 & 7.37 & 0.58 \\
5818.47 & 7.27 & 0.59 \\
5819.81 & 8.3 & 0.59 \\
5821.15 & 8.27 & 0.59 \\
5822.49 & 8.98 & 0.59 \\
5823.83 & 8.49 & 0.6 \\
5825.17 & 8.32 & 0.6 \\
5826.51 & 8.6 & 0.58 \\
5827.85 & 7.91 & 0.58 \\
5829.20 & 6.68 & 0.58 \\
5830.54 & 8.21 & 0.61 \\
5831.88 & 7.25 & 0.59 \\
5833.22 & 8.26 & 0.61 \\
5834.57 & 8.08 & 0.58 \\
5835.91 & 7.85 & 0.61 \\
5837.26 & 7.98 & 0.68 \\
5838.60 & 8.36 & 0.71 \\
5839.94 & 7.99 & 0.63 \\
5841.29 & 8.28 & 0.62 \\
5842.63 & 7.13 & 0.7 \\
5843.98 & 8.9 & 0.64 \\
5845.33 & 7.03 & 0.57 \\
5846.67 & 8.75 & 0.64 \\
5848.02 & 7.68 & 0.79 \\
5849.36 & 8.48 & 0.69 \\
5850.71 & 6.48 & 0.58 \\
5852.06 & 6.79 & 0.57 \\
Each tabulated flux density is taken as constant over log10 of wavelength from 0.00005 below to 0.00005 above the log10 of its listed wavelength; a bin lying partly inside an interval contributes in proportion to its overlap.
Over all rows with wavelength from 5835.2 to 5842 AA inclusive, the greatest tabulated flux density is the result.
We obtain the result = 8.36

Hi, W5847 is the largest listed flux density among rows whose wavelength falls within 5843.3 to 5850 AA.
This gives 8.9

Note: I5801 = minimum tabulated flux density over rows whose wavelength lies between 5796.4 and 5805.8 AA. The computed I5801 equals 6.93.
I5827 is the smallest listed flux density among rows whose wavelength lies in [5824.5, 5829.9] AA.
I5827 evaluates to 6.68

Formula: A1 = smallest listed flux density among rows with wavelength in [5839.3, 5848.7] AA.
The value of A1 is 7.03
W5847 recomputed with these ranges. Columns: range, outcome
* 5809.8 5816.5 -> 8.27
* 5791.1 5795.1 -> 8.35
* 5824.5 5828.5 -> 8.6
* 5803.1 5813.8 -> 9.03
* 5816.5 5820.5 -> 8.3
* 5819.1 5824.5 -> 8.98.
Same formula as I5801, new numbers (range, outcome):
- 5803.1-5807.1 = 6.64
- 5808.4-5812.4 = 7.57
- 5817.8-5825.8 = 7.27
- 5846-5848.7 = 7.68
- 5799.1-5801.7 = 8.2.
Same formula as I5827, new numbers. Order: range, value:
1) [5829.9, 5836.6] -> 7.25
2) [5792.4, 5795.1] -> 7.65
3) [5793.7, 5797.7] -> 7.45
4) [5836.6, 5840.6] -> 7.98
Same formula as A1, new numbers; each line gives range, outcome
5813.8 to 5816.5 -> 7.32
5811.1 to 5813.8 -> 7.53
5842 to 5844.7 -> 7.13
